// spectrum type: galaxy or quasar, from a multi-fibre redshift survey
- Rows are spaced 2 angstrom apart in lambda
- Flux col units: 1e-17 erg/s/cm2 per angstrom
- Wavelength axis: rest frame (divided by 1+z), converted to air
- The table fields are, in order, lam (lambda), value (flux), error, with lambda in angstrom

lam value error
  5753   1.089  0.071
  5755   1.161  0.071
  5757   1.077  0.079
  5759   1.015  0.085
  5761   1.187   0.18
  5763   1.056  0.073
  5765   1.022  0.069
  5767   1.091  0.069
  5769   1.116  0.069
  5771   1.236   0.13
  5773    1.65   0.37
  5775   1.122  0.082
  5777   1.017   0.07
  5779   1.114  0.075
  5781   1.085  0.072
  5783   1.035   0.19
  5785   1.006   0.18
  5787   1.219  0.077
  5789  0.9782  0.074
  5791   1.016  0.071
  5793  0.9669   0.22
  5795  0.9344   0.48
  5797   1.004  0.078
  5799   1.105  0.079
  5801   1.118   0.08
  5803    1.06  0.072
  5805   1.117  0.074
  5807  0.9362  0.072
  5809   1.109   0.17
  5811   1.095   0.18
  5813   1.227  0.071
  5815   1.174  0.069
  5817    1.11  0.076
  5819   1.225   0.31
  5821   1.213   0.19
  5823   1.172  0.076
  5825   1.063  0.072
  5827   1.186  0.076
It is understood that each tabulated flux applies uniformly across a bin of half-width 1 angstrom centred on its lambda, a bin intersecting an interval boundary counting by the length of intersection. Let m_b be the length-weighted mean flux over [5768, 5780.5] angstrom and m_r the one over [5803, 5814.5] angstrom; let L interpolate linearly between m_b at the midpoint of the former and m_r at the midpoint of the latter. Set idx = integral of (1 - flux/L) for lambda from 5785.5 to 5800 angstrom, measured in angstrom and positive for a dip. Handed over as 1.5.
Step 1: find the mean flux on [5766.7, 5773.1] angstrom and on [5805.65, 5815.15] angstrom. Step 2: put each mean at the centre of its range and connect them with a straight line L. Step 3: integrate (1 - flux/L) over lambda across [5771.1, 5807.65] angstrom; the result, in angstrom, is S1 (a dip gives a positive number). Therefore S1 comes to 2.7 angstrom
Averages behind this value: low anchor 1.24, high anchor 1.1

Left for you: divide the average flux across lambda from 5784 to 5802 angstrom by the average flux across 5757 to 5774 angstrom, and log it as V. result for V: 0.9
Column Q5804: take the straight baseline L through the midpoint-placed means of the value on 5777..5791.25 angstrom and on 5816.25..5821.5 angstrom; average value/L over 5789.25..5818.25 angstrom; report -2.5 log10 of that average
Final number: 0.06 mag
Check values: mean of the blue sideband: 1.06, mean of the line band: 1.07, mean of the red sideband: 1.18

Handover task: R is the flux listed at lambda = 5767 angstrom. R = 1.091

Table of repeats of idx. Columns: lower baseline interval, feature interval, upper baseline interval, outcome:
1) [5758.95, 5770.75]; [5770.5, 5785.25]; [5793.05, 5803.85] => -1.2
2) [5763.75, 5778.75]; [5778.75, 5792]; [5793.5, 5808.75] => 0.6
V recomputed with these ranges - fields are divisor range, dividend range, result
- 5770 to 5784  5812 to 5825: 1.00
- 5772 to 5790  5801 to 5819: 0.98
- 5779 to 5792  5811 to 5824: 1.11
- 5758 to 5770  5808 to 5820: 1.07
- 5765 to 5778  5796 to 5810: 0.89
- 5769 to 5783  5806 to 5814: 0.92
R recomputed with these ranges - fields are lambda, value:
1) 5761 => 1.187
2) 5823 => 1.172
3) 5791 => 1.016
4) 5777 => 1.017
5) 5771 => 1.236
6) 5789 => 0.9782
